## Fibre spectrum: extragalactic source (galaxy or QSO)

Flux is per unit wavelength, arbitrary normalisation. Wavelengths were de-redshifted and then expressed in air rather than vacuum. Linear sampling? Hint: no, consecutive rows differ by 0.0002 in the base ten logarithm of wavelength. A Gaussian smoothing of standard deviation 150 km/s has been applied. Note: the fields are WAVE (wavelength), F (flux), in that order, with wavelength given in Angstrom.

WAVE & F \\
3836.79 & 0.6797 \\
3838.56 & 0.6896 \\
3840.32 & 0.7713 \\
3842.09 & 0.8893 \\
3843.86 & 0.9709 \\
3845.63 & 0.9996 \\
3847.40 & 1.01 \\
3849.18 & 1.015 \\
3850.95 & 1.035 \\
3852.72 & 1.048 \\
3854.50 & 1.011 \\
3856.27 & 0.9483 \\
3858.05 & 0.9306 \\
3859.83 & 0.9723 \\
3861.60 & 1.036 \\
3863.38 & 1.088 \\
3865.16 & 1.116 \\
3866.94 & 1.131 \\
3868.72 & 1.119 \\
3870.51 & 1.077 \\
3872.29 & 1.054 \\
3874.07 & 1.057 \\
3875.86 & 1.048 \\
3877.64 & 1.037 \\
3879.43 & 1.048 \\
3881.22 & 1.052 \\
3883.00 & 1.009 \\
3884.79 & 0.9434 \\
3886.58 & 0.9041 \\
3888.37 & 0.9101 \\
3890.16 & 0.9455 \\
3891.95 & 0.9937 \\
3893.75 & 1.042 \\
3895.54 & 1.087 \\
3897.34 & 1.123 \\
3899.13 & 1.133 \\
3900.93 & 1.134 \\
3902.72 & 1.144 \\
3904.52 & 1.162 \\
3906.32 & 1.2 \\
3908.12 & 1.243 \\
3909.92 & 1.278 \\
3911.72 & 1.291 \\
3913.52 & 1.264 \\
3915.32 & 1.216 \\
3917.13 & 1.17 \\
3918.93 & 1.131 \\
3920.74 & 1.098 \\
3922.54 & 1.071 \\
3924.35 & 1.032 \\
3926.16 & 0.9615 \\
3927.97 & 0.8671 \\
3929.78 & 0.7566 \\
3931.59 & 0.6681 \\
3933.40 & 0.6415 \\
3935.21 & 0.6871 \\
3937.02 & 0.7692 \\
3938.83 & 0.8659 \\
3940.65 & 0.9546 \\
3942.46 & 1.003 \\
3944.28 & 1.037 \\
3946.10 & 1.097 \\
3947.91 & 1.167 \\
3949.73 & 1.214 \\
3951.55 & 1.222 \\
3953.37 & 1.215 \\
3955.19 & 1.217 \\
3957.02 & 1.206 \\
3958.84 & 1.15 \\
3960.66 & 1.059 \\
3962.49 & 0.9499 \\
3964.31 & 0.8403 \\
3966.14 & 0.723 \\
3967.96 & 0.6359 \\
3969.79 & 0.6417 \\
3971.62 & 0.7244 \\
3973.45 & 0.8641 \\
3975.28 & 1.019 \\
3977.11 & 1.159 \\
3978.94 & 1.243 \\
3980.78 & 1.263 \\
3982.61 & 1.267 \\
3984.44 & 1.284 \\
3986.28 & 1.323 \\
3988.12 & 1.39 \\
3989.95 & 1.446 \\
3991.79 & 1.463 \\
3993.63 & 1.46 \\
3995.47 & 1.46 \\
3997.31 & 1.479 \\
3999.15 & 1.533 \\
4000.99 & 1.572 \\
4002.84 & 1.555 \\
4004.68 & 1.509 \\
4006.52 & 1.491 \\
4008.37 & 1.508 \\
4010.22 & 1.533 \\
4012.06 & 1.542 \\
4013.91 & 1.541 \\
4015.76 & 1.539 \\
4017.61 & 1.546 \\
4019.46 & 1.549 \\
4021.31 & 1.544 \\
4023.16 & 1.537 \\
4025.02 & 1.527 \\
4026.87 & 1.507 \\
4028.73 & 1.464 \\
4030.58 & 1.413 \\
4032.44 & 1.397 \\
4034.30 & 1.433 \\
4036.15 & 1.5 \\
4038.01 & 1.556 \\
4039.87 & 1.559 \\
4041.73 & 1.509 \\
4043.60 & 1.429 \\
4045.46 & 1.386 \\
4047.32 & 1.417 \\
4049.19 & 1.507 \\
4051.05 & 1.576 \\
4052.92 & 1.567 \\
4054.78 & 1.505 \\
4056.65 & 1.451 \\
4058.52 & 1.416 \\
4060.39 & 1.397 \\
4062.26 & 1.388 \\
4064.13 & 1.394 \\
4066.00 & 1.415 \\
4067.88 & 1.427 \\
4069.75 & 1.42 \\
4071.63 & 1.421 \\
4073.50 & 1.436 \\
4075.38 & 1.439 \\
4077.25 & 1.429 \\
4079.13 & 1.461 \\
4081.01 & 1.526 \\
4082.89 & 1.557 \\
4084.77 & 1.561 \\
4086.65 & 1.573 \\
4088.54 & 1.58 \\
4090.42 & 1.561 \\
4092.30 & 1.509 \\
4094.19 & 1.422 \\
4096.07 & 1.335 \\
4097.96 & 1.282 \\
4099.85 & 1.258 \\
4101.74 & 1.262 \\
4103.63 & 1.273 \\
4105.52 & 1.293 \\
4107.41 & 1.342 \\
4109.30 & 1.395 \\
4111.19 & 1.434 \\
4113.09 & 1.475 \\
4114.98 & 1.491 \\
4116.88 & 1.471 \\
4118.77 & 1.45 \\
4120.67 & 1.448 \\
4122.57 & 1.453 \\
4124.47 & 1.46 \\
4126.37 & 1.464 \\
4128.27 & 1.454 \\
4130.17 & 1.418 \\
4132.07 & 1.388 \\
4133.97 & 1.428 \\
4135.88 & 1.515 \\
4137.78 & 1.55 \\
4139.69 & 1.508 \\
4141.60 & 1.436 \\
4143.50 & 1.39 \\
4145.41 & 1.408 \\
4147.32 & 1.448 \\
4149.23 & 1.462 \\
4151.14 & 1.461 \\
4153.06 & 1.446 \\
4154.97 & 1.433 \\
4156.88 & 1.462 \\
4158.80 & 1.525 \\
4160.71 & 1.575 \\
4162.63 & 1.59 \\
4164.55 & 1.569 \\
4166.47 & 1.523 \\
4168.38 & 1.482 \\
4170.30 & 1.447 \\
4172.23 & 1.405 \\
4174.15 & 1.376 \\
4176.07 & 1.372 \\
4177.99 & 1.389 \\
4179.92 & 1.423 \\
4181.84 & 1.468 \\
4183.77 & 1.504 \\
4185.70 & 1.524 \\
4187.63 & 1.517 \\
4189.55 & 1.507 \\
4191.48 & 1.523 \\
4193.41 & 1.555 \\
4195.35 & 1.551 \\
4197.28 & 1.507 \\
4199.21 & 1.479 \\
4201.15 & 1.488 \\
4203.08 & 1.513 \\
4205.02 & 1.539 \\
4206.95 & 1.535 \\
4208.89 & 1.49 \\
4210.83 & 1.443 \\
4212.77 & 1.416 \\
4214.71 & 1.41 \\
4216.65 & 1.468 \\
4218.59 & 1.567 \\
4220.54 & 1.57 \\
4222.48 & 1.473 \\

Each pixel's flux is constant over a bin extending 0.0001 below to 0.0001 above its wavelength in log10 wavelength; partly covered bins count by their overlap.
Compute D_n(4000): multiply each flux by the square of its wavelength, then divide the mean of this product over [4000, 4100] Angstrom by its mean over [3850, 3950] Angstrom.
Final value 1.5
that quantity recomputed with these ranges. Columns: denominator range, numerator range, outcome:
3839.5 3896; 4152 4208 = 1.73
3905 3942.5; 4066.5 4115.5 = 1.54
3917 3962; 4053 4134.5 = 1.54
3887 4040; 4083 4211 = 1.33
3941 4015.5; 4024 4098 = 1.25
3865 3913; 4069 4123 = 1.46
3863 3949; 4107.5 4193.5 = 1.60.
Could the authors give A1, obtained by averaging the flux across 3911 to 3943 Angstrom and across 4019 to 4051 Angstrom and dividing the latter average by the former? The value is 1.54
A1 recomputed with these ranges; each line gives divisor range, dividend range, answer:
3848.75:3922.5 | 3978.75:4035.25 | 1.36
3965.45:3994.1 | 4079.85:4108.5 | 1.27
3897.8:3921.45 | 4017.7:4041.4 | 1.26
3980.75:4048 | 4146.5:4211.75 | 1.01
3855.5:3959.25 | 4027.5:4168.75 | 1.38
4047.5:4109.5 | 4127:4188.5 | 1.02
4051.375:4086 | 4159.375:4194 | 1.02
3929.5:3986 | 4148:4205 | 1.50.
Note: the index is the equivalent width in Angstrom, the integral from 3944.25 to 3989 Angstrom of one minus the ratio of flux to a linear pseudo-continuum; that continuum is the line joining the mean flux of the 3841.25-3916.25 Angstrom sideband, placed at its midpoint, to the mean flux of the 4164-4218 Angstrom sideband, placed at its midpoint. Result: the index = 4.0 Angstrom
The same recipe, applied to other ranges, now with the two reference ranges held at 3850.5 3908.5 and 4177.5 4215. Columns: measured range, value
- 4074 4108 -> -2.1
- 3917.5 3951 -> 5.2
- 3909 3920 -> -1.2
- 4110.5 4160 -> -1.8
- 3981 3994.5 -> -1.9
